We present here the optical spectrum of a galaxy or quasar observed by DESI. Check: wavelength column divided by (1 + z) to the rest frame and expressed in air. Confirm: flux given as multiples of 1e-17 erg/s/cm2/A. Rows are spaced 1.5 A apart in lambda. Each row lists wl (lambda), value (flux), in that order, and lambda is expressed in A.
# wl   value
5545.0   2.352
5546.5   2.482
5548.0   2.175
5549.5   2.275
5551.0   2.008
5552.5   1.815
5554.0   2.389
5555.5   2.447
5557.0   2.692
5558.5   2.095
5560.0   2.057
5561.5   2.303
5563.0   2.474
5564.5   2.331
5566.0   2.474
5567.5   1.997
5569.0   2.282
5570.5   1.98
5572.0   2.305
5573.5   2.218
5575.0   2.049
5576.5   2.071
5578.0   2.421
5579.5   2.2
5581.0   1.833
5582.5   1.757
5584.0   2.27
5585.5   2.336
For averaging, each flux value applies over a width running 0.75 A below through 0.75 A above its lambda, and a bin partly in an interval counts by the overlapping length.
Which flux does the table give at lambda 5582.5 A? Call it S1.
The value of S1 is 1.757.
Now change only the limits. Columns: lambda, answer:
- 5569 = 2.282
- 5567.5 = 1.997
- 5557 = 2.692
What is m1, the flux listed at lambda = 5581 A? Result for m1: 1.833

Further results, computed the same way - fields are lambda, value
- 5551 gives 2.008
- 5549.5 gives 2.275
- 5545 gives 2.352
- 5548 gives 2.175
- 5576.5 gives 2.071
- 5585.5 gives 2.336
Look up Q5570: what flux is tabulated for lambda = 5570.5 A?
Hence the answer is 1.98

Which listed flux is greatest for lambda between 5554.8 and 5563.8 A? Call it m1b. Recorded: 2.692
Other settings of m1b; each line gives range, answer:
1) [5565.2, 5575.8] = 2.474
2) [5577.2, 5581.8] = 2.421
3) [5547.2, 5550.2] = 2.275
